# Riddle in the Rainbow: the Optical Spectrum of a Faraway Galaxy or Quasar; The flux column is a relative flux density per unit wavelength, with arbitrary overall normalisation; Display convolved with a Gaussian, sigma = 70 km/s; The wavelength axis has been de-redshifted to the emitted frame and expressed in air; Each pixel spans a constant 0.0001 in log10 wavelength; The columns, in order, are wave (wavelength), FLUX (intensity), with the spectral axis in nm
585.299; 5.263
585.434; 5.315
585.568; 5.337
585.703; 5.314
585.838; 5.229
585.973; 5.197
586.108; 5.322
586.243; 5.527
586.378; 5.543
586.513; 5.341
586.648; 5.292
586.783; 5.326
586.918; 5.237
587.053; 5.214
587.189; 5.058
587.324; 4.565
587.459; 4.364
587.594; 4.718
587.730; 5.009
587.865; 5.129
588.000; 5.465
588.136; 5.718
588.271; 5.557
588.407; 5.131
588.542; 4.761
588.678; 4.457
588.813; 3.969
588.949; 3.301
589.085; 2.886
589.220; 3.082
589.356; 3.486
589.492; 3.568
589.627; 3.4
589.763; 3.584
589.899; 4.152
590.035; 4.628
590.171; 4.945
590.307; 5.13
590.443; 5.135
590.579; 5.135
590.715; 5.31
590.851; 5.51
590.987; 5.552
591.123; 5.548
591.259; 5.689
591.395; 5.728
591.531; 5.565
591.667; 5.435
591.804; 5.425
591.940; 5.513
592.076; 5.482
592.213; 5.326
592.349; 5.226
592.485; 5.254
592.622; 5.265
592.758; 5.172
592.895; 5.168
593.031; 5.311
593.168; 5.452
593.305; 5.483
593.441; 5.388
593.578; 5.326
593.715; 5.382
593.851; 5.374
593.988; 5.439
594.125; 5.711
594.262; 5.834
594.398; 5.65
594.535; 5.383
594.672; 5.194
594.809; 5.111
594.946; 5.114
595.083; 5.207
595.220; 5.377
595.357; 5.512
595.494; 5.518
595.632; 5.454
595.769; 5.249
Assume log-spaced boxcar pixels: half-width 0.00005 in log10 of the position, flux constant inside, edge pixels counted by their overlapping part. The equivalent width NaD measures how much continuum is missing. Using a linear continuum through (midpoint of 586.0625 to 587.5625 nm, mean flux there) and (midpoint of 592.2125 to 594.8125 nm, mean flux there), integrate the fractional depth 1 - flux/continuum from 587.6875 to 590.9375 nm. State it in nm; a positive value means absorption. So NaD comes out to 0.44 nm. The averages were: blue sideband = 5.15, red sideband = 5.38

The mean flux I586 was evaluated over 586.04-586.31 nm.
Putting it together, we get 5.42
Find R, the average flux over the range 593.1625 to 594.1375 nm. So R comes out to 5.43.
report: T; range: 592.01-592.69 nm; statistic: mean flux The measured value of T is 5.31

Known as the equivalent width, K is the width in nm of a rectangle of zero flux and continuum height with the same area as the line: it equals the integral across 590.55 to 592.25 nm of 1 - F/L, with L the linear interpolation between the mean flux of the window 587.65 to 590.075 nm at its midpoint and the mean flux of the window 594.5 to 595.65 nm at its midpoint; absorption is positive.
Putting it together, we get -0.28 nm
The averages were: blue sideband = 4.29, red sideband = 5.31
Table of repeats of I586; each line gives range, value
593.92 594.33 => 5.66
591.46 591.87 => 5.47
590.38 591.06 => 5.33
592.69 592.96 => 5.17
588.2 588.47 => 5.35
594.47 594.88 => 5.23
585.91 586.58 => 5.39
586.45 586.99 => 5.3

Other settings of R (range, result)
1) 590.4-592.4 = 5.45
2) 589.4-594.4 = 5.18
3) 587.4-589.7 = 4.35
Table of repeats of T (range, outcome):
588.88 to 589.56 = 3.27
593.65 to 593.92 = 5.39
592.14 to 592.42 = 5.28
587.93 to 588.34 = 5.57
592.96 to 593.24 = 5.37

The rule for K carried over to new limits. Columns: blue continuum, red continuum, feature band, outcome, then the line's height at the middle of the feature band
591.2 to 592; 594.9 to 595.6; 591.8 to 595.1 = 0.05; 5.45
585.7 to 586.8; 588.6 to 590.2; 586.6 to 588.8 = -0.21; 4.62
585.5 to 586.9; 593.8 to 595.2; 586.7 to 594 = 0.57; 5.37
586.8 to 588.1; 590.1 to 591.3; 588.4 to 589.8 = 0.39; 5.16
